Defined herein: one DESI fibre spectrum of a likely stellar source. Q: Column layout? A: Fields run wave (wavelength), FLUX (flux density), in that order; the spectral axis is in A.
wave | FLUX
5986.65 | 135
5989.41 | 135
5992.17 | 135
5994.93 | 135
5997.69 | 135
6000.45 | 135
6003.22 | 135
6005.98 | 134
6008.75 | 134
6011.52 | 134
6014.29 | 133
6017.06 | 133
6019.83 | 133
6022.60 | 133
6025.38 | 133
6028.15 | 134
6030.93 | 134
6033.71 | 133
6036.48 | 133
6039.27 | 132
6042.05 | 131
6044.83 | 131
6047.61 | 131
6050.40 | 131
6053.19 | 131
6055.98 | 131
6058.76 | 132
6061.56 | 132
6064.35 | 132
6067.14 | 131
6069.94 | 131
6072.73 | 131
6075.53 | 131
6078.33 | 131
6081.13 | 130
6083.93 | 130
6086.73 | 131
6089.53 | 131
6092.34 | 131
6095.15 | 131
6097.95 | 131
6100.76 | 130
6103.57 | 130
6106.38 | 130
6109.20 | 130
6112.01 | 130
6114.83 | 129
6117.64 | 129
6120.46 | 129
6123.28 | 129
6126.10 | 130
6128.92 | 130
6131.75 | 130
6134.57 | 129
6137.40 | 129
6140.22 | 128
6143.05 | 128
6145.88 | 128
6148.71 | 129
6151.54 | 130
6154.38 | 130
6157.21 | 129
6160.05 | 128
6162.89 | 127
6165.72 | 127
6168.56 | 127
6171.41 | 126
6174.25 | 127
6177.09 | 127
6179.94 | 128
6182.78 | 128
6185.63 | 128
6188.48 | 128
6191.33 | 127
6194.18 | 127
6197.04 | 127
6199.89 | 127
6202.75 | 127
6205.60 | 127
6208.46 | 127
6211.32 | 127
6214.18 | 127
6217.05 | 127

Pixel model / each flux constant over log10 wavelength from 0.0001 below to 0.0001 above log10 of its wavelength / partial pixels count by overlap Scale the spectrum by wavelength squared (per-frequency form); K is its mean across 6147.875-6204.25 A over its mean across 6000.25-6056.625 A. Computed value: 1.01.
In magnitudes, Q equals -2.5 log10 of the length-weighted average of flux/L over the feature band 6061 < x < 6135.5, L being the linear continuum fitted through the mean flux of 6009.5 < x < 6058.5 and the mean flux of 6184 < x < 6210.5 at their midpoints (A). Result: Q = 0.00 mag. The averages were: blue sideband 132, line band 130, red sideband 127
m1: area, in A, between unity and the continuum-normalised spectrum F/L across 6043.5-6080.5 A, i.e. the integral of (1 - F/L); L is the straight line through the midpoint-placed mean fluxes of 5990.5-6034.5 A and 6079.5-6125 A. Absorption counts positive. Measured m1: 0.2 A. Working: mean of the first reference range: 134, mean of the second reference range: 130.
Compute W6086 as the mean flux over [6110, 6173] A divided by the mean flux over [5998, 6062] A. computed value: 0.97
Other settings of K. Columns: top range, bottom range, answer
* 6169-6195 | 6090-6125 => 1.00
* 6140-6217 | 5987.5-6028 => 1.01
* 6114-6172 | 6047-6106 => 1.00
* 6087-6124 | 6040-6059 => 1.01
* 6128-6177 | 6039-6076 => 1.01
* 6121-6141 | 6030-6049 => 1.01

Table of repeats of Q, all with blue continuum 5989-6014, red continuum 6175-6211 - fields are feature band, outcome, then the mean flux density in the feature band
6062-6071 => 0.01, 131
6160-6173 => 0.01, 127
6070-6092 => 0.01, 131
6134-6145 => 0.01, 128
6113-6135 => 0.00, 129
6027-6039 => 0.00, 133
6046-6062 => 0.01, 131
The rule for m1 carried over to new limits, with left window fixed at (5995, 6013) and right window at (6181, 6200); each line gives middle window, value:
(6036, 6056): 0.2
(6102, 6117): 0.1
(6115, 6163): 0.2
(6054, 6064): 0.1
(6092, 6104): 0.0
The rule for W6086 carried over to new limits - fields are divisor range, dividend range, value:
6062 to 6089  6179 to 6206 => 0.97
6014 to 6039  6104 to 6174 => 0.97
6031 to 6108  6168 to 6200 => 0.97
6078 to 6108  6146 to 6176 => 0.98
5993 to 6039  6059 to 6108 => 0.98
